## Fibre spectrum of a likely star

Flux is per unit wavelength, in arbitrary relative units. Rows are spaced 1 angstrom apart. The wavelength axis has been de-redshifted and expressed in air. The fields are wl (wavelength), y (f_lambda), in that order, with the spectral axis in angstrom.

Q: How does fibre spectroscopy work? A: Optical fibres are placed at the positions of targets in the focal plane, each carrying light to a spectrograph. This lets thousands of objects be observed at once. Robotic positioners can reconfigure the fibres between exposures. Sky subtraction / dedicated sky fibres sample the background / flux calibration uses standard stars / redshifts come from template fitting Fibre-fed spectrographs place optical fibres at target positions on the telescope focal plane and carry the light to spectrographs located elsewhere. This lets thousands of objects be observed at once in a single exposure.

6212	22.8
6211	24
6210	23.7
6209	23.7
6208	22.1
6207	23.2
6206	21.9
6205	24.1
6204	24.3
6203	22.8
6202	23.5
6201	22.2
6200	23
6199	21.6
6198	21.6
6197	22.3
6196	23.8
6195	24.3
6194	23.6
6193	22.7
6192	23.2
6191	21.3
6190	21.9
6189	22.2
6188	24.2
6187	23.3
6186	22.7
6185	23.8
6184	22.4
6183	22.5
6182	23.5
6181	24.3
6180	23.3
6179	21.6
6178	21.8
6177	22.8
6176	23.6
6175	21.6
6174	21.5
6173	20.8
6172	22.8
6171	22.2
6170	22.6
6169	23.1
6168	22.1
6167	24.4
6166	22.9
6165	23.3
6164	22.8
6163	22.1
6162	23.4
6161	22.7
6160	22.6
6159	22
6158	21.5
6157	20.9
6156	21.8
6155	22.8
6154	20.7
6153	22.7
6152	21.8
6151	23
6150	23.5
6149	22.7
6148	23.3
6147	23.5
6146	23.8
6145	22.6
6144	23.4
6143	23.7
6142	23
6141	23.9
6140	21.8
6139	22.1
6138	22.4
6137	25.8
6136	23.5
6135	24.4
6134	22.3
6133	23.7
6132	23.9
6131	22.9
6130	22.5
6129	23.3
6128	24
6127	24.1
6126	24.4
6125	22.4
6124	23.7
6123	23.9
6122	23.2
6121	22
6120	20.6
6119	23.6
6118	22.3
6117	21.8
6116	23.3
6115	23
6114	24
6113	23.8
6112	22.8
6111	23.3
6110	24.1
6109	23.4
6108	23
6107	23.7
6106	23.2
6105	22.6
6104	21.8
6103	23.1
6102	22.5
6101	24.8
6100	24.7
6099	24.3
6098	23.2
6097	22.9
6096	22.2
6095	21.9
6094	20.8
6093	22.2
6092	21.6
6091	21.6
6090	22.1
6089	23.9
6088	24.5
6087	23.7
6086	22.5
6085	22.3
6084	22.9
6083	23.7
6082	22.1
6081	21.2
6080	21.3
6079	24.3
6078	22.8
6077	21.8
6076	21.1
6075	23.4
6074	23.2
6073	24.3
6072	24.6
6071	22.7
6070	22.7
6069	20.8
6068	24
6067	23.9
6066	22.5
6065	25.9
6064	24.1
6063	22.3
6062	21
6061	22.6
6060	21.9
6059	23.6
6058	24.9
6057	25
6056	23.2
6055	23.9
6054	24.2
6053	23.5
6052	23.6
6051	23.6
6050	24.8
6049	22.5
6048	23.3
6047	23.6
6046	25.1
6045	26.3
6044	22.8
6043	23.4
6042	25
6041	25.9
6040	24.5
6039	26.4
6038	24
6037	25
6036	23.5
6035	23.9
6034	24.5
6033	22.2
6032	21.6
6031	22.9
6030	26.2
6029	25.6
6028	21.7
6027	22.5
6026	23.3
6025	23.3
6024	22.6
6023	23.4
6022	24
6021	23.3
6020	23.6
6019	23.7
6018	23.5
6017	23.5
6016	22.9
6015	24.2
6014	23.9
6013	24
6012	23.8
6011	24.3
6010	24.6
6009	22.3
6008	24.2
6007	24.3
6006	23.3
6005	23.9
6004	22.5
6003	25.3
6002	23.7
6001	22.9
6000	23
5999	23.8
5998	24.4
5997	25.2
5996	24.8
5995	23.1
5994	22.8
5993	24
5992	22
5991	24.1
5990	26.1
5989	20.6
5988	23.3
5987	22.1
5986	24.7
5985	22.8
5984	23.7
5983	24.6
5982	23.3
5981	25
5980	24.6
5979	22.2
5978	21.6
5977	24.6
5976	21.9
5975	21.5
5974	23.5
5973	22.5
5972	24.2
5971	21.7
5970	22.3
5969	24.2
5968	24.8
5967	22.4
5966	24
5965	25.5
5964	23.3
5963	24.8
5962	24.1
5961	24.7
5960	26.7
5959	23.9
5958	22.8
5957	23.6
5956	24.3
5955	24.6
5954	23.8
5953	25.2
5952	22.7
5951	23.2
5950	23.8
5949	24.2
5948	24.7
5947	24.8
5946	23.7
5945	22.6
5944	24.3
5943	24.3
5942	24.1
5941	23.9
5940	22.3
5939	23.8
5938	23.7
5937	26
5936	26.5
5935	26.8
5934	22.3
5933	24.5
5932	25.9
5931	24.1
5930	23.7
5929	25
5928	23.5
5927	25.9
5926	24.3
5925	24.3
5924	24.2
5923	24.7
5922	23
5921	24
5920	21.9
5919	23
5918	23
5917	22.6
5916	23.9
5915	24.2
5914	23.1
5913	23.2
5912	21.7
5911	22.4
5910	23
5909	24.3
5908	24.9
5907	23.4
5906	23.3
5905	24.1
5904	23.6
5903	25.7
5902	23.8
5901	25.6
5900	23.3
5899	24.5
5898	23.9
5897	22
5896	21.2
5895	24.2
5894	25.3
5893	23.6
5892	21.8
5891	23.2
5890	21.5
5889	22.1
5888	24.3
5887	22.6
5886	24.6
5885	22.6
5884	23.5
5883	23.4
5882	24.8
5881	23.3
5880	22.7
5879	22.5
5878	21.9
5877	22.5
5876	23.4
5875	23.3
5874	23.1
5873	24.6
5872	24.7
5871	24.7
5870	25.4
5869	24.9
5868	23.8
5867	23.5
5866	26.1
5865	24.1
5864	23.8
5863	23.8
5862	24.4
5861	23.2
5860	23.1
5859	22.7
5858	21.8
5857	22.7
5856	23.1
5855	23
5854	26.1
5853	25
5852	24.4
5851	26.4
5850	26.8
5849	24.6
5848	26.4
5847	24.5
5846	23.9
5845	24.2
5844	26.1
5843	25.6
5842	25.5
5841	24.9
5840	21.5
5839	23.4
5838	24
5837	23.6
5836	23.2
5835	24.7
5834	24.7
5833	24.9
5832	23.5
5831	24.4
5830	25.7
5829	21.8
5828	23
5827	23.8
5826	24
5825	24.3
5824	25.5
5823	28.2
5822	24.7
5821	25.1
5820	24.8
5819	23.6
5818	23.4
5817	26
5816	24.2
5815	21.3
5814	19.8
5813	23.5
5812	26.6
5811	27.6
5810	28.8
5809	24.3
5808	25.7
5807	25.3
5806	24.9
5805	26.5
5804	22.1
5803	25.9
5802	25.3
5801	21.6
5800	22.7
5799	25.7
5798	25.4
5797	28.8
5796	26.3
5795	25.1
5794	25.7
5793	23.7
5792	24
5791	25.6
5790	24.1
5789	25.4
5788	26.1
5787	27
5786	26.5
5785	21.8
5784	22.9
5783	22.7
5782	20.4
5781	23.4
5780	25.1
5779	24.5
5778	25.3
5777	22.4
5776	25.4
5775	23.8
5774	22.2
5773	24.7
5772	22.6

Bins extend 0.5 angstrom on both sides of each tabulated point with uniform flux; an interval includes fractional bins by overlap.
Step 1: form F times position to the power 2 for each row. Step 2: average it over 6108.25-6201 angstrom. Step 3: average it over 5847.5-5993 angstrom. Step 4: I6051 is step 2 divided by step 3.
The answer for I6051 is 1.04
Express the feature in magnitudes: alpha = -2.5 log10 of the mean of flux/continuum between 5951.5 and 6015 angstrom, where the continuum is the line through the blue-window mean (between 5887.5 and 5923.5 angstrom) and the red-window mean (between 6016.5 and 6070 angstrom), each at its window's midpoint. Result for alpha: -0.01 mag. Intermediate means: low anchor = 23.4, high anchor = 23.7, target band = 23.7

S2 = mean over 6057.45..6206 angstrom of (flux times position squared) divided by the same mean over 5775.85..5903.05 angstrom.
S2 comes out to 1.0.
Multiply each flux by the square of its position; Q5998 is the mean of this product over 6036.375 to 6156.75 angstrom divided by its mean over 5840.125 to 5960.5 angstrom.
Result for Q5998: 1.04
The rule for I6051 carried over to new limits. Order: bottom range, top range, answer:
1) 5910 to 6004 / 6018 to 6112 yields 1.02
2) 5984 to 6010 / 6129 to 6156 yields 1.02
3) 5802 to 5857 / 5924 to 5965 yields 1.03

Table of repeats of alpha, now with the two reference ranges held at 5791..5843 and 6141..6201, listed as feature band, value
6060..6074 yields 0.01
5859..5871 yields 0.01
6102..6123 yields 0.00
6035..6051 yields -0.04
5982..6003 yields 0.00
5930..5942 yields -0.02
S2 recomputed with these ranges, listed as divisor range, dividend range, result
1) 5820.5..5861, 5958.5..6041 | 1.03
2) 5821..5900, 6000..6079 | 1.05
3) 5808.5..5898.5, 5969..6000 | 1.02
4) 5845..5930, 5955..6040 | 1.03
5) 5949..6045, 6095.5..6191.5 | 1.01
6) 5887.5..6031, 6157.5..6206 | 1.03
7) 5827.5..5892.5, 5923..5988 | 1.04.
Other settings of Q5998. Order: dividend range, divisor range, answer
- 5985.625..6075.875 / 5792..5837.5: 1.03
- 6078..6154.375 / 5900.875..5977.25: 1.02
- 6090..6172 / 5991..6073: 1.00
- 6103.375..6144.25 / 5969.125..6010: 1.03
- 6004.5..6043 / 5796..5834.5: 1.04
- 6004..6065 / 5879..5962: 1.04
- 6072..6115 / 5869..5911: 1.04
